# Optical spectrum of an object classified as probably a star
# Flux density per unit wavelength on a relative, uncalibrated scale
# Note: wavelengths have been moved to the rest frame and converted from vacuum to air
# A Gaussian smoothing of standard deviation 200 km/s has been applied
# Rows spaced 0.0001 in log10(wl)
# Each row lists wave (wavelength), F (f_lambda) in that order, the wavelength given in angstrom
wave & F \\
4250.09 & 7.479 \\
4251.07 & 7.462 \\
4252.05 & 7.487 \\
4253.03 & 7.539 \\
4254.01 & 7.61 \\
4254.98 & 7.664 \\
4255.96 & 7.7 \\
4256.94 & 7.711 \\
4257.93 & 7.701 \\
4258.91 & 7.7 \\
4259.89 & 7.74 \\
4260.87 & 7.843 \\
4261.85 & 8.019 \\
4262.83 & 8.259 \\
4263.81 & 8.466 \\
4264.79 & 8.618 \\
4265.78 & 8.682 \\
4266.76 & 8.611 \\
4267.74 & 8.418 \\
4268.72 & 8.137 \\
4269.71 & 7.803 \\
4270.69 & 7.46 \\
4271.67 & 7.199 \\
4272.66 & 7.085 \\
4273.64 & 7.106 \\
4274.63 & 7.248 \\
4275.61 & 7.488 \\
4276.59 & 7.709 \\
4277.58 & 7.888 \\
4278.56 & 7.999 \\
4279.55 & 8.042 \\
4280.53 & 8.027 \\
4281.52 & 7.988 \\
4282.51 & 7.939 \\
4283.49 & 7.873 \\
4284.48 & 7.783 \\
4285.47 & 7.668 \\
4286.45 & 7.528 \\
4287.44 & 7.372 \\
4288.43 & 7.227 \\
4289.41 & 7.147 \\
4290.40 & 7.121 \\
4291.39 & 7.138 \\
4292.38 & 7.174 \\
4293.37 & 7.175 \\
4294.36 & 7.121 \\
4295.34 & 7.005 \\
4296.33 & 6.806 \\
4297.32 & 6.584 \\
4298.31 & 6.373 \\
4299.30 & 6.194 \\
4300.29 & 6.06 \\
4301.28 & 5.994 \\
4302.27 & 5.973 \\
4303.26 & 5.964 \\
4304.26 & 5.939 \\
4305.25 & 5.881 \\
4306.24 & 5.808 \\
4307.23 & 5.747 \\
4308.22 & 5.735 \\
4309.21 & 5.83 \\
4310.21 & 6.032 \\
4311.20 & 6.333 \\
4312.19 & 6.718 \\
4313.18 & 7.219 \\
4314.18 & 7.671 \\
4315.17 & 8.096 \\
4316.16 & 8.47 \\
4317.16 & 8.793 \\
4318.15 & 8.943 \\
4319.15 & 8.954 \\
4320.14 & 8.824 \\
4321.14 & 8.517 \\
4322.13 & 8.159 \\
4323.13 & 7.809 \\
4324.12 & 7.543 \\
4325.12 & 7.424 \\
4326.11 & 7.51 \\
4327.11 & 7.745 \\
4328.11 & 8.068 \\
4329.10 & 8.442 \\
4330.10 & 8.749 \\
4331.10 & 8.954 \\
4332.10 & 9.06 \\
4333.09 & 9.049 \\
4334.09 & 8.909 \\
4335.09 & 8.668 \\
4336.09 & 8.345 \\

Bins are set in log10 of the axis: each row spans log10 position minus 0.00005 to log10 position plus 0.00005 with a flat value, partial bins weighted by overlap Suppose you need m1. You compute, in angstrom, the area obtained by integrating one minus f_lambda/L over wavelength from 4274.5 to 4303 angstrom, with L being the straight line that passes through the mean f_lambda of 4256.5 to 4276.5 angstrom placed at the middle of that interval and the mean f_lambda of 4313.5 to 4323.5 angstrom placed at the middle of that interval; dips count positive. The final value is 3.1 angstrom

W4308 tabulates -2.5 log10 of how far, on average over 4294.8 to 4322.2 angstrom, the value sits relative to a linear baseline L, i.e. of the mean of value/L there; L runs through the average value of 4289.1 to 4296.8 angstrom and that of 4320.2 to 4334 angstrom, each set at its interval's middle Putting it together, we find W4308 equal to 0.106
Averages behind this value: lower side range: 7.08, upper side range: 8.27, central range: 6.94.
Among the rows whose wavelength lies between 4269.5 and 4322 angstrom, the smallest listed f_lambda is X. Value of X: 5.735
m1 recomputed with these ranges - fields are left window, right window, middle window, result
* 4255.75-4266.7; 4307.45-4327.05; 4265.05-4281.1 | 0.3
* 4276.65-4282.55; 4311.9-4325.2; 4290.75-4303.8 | 2.3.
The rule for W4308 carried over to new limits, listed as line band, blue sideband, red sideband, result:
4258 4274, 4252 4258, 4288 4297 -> -0.07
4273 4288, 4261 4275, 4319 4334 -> 0.04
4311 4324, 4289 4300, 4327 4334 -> -0.01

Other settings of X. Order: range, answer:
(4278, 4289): 7.227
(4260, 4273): 7.085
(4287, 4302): 5.994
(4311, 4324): 6.333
